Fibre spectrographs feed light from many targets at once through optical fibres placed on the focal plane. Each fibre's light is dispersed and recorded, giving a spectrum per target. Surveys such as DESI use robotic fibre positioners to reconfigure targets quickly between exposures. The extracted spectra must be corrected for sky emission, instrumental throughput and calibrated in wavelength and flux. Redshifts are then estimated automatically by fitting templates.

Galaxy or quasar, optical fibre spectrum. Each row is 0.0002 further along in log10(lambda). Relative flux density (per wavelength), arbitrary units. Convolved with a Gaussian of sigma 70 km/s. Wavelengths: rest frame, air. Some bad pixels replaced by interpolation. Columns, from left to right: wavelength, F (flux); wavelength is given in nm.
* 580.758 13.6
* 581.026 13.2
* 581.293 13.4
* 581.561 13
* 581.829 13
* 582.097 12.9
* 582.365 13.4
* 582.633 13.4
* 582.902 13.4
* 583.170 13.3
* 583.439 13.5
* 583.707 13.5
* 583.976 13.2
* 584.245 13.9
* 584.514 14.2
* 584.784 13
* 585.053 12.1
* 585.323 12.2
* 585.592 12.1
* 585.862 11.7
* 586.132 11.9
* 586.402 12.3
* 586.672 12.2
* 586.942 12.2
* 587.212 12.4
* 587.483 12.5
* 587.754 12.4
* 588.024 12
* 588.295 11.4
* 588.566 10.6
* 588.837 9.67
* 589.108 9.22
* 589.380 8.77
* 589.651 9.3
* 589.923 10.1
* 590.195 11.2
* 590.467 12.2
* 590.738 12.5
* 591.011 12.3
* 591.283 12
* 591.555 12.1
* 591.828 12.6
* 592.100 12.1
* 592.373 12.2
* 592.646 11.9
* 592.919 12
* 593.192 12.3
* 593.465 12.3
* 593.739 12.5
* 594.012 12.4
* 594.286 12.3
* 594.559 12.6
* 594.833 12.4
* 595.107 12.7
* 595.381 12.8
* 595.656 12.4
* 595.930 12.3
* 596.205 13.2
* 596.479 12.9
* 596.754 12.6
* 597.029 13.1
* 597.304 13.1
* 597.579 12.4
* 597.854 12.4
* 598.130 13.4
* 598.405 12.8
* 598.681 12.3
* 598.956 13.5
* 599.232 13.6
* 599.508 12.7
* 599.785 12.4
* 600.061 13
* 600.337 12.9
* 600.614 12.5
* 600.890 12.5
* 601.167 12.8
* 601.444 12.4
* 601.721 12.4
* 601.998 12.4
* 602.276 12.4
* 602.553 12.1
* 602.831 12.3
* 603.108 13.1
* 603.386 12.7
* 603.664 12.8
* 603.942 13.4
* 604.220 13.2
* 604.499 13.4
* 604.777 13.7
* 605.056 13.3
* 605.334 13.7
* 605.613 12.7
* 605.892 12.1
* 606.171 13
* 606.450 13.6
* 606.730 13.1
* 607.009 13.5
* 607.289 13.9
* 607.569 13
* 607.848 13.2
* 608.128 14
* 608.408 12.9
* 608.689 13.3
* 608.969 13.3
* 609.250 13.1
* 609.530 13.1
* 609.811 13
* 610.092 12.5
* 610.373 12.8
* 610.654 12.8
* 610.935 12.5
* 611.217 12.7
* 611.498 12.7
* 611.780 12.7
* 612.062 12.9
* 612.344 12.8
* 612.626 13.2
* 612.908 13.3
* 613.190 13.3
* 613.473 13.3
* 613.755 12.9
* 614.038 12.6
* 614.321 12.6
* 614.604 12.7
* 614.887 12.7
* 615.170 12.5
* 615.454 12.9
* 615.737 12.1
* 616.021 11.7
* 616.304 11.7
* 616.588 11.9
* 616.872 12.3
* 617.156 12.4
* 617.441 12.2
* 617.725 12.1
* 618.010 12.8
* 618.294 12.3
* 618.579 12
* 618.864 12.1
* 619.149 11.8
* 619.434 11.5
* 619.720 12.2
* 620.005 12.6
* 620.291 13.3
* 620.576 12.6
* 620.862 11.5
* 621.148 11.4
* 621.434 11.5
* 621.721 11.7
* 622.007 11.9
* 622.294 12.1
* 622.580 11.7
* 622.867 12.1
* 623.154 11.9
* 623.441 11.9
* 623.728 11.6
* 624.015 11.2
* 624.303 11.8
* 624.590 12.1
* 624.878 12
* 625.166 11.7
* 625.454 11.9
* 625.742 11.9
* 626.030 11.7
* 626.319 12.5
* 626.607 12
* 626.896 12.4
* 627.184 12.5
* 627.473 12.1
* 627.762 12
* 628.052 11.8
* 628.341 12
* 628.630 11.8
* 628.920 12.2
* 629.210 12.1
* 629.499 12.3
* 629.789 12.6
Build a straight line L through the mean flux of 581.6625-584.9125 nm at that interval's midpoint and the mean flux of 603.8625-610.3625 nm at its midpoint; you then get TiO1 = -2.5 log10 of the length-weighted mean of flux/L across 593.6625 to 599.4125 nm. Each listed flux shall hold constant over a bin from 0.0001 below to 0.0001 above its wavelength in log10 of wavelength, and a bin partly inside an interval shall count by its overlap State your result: 0.04 mag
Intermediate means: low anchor 13.4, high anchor 13.2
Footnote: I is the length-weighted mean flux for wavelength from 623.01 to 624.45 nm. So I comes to 11.7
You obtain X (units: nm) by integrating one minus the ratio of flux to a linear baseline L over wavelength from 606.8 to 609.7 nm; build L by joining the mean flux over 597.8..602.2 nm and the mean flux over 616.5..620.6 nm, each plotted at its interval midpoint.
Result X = -0.18 nm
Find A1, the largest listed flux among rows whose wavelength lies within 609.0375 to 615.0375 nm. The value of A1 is 13.3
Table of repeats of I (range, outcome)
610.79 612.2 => 12.7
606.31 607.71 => 13.4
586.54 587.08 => 12.2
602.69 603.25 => 12.7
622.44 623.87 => 11.8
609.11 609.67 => 13.1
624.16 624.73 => 12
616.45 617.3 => 12.2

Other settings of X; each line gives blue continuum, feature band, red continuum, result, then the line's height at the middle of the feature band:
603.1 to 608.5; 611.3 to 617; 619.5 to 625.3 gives -0.029 nm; 12.6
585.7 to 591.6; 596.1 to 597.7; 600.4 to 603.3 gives -0.105 nm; 12.1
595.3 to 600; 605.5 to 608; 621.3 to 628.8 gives -0.122 nm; 12.5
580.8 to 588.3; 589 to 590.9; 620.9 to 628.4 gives 0.325 nm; 12.7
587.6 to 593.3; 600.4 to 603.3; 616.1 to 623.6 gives -0.216 nm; 11.6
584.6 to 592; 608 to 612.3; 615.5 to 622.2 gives -0.360 nm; 11.9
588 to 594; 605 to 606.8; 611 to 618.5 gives -0.134 nm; 12.2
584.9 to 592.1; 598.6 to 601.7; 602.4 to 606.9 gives -0.042 nm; 12.6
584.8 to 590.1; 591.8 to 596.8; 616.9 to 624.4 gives -0.414 nm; 11.5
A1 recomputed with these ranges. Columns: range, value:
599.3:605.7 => 13.7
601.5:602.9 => 12.4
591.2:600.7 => 13.6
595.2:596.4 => 13.2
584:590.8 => 14.2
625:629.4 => 12.5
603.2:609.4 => 14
